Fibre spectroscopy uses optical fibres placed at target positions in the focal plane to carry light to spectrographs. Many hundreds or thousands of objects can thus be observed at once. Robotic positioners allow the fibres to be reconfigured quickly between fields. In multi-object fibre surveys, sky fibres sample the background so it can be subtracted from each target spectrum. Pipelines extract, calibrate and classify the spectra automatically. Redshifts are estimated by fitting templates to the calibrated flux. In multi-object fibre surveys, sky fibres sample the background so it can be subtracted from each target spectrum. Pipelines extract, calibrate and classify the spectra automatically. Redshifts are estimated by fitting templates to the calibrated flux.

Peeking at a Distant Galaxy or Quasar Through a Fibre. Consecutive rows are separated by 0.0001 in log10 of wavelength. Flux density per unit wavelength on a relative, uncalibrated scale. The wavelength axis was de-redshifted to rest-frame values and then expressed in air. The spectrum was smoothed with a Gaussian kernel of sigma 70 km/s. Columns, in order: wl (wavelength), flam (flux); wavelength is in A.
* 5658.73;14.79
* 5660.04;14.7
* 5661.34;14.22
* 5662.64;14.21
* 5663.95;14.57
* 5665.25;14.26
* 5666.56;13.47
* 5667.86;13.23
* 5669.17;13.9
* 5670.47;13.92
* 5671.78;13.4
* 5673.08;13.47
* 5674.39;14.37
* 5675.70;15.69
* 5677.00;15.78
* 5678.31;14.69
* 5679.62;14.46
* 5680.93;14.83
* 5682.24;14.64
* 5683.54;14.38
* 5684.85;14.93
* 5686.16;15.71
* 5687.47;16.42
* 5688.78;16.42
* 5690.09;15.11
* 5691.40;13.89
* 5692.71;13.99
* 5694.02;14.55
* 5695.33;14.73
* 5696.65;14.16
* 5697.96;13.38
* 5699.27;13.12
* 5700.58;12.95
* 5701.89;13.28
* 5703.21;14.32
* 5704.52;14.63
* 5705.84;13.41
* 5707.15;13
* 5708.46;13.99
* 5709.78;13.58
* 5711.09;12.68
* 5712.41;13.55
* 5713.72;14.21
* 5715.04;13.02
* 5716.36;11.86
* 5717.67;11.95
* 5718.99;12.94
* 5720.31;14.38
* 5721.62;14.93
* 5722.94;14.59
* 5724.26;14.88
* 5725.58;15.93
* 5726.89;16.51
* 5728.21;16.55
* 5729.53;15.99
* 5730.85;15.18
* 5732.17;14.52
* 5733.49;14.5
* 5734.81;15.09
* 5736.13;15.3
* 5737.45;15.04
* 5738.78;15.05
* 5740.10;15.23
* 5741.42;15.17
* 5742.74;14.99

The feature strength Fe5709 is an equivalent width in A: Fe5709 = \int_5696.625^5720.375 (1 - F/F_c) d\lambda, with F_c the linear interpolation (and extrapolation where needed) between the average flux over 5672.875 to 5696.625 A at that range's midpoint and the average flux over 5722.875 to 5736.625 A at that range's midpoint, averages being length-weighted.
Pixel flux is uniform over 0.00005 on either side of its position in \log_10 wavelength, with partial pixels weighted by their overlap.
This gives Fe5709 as 2.8 A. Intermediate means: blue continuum 14.9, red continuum 15.4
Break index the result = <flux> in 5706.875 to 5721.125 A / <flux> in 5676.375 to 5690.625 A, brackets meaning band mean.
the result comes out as 0.87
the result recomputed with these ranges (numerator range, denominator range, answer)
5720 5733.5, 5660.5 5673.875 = 1.10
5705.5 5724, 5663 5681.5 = 0.94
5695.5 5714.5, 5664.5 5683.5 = 0.95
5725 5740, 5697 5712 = 1.14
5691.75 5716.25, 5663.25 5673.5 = 0.99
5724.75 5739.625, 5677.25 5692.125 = 1.02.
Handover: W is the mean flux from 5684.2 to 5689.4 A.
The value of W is 15.9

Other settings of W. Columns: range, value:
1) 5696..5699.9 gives 13.6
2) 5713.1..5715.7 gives 13.6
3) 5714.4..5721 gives 12.8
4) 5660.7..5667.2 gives 14.1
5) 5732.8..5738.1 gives 15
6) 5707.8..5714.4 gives 13.6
